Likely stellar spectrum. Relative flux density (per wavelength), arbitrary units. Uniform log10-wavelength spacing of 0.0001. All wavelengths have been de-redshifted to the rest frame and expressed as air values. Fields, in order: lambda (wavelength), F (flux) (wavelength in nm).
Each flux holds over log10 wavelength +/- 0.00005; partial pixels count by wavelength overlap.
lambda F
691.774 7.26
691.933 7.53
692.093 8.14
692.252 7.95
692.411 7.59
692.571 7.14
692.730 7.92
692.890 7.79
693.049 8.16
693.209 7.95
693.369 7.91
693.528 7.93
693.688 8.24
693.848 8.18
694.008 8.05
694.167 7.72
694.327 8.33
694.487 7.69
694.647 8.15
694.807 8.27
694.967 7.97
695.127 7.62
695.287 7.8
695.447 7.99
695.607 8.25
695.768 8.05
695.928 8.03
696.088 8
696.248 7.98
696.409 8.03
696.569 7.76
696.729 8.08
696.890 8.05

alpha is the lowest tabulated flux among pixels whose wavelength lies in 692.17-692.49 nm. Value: 7.59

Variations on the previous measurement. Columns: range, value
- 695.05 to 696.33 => 7.62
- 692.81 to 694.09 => 7.79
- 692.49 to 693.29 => 7.14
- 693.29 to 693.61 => 7.91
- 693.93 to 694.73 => 7.69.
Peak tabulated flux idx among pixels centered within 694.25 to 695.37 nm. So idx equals 8.33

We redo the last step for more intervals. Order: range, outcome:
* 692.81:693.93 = 8.24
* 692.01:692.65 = 8.14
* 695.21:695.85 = 8.25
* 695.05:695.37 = 7.8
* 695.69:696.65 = 8.05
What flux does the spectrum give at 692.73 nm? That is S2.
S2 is 7.92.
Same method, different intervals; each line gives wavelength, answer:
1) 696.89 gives 8.05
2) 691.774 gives 7.26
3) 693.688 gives 8.24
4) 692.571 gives 7.14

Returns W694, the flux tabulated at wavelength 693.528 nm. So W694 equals 7.93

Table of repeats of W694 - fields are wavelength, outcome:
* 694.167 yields 7.72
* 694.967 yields 7.97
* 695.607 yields 8.25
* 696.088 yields 8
